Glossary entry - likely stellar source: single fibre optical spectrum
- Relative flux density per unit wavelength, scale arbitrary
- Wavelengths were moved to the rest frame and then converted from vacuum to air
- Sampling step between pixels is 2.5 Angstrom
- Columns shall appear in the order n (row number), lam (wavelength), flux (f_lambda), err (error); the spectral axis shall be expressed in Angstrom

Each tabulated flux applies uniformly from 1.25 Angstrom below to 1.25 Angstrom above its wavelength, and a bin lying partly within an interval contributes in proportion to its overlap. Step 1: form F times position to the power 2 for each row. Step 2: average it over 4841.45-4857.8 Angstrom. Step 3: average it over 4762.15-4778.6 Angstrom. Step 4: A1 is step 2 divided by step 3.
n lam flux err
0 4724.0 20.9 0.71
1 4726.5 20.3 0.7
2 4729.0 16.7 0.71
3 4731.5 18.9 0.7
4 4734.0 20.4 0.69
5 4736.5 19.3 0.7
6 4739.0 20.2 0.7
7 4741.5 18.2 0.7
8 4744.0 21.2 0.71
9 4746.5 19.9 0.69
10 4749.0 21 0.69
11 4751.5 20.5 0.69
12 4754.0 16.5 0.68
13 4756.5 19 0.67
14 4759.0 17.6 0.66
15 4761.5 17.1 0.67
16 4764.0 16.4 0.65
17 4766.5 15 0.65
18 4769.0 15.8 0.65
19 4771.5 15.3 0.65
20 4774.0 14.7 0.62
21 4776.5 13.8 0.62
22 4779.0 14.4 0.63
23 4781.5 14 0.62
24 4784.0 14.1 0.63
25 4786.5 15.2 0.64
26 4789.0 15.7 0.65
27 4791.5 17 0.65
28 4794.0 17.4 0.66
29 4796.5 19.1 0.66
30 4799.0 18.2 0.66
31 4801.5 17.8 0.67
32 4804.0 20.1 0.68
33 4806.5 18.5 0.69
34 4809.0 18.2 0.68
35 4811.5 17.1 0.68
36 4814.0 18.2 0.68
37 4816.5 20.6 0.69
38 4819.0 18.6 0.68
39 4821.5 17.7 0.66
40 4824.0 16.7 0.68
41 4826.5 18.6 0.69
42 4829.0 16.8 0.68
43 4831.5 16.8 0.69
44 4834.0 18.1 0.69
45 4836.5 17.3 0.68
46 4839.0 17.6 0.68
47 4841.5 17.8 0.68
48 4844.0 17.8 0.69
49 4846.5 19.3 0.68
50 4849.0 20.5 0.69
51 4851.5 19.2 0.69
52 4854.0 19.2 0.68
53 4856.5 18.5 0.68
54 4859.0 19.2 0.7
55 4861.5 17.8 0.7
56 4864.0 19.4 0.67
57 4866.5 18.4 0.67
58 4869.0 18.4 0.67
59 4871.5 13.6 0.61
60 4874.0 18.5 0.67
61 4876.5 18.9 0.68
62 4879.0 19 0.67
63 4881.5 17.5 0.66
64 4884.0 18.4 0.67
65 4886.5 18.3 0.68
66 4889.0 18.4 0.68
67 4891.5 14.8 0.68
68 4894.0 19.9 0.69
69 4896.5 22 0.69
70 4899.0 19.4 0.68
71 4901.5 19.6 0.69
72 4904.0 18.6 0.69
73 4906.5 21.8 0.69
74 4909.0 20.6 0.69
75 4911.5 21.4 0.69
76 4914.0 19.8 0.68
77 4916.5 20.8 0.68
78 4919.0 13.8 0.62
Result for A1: 1.29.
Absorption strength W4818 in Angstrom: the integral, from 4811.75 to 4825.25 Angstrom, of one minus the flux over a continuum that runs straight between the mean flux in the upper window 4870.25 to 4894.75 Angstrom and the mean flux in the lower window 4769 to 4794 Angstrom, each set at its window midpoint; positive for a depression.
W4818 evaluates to -1.9 Angstrom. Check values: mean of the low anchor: 15.1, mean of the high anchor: 17.7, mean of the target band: 18.3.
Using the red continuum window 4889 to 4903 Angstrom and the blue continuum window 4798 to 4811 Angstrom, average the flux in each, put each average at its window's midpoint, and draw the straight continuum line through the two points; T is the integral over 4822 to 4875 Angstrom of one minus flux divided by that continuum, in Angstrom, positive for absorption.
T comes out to 2.0 Angstrom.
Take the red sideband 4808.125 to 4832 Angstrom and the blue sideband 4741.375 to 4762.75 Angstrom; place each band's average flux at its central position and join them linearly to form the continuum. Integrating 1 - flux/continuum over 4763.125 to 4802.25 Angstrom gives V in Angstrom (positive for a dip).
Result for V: 5.7 Angstrom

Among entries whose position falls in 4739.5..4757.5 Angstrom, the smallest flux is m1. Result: 16.5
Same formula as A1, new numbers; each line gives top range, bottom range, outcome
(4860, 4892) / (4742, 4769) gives 1.03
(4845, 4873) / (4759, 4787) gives 1.26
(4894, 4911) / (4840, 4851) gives 1.11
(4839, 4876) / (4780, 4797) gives 1.19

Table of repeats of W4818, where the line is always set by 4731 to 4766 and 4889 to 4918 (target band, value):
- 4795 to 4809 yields 0.4 Angstrom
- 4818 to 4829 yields 0.9 Angstrom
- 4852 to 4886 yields 2.3 Angstrom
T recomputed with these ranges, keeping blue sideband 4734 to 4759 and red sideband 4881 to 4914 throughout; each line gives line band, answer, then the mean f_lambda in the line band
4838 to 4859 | 0.66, 18.8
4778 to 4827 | 5.23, 17.4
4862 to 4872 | 0.83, 17.8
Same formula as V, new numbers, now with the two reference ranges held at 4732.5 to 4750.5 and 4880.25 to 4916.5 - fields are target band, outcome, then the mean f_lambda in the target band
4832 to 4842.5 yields 1.07 Angstrom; 17.6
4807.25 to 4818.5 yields 0.68 Angstrom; 18.5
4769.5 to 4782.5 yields 3.50 Angstrom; 14.5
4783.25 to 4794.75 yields 2.28 Angstrom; 15.9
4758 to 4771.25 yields 2.43 Angstrom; 16.3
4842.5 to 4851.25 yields 0.19 Angstrom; 19.2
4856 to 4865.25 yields 0.37 Angstrom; 18.7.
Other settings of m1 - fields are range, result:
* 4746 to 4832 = 13.8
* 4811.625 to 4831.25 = 16.7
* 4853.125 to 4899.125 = 13.6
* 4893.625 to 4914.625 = 18.6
